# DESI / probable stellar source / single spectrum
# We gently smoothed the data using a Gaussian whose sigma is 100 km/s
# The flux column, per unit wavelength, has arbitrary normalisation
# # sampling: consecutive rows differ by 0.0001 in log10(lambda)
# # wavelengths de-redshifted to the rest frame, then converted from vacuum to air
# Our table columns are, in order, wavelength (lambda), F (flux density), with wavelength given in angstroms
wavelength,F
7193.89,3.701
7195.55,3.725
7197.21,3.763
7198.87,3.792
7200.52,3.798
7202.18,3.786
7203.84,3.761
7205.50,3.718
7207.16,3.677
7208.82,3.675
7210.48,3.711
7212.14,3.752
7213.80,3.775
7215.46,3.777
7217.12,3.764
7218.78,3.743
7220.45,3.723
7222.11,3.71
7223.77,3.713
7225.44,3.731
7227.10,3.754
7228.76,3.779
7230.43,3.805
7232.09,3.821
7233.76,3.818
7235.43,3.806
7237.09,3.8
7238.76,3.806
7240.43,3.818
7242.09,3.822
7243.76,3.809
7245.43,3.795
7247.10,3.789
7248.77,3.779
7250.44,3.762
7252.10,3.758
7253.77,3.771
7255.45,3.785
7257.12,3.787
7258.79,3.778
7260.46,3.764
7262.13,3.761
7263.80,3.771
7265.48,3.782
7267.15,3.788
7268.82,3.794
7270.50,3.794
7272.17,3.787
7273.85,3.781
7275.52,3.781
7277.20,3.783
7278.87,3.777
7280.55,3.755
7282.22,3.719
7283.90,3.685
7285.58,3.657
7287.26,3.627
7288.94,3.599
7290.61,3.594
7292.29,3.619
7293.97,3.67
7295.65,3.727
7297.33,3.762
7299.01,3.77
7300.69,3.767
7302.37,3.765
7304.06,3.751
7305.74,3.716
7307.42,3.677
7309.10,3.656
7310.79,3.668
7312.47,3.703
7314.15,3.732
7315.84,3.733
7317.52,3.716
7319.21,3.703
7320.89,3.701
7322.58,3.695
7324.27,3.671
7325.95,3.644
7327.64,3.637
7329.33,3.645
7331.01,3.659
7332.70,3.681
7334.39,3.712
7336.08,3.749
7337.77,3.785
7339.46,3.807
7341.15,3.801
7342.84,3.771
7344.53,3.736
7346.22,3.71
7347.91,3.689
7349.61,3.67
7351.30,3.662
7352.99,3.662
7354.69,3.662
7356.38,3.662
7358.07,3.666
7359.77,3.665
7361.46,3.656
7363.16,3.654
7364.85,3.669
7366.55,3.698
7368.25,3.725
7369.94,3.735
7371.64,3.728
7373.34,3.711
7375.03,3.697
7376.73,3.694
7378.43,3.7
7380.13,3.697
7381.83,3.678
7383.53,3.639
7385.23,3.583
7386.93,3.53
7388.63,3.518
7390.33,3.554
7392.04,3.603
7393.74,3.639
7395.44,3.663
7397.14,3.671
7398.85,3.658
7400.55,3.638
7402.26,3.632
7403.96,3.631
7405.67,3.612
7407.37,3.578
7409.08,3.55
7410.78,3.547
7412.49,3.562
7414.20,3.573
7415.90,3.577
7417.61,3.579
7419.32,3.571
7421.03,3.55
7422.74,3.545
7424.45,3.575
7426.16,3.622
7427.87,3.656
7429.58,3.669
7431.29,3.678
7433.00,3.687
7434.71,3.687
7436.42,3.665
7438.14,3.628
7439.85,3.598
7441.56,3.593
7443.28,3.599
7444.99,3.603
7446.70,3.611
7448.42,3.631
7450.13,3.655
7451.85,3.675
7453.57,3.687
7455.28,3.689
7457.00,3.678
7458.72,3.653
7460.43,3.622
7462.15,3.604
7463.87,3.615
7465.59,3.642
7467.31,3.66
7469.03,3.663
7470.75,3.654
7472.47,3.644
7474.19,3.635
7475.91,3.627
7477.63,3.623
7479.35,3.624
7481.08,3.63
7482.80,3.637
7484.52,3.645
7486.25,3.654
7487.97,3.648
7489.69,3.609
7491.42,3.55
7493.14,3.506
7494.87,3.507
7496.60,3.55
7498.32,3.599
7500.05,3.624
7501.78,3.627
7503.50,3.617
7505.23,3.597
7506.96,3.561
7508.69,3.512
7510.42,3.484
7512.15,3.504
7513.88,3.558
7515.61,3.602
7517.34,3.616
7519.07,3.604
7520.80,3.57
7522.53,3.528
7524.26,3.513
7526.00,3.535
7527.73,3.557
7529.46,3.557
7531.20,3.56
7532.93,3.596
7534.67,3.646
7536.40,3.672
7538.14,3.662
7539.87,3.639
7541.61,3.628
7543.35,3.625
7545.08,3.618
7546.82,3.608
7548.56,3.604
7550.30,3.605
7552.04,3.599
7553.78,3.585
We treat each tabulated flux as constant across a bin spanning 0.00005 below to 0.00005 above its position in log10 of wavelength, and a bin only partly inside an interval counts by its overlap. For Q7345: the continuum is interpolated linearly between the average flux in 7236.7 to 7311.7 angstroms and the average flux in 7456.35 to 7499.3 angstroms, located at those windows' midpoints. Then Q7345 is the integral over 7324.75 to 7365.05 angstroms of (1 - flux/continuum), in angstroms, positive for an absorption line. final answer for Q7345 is 0.1 angstroms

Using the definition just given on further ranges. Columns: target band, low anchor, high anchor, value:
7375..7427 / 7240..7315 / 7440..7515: 0.8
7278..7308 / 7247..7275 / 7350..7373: 0.4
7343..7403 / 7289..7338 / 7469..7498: 0.1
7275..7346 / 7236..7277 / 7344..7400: 0.4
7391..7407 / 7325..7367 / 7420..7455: 0.1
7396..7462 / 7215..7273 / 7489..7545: 0.4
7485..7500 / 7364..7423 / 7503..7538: 0.0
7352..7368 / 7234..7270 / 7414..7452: 0.1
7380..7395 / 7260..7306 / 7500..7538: 0.3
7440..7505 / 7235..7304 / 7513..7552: 0.1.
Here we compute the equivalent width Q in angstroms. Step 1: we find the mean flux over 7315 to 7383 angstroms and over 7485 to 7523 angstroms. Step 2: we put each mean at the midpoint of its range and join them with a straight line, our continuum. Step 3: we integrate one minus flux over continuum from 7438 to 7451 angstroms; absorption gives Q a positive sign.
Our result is 0.0 angstroms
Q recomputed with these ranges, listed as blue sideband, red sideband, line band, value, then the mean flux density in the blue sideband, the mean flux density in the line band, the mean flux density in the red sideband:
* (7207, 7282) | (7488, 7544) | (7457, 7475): -0.1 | 3.77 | 3.64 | 3.58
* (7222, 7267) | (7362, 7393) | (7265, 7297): 0.2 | 3.78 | 3.72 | 3.66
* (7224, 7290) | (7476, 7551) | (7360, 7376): 0.0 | 3.77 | 3.7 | 3.59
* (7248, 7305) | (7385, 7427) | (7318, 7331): 0.1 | 3.74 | 3.67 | 3.59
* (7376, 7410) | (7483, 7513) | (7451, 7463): -0.2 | 3.62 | 3.66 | 3.58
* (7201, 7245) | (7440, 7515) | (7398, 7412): 0.2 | 3.76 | 3.61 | 3.61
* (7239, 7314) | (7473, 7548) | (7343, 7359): 0.1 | 3.74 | 3.68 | 3.59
